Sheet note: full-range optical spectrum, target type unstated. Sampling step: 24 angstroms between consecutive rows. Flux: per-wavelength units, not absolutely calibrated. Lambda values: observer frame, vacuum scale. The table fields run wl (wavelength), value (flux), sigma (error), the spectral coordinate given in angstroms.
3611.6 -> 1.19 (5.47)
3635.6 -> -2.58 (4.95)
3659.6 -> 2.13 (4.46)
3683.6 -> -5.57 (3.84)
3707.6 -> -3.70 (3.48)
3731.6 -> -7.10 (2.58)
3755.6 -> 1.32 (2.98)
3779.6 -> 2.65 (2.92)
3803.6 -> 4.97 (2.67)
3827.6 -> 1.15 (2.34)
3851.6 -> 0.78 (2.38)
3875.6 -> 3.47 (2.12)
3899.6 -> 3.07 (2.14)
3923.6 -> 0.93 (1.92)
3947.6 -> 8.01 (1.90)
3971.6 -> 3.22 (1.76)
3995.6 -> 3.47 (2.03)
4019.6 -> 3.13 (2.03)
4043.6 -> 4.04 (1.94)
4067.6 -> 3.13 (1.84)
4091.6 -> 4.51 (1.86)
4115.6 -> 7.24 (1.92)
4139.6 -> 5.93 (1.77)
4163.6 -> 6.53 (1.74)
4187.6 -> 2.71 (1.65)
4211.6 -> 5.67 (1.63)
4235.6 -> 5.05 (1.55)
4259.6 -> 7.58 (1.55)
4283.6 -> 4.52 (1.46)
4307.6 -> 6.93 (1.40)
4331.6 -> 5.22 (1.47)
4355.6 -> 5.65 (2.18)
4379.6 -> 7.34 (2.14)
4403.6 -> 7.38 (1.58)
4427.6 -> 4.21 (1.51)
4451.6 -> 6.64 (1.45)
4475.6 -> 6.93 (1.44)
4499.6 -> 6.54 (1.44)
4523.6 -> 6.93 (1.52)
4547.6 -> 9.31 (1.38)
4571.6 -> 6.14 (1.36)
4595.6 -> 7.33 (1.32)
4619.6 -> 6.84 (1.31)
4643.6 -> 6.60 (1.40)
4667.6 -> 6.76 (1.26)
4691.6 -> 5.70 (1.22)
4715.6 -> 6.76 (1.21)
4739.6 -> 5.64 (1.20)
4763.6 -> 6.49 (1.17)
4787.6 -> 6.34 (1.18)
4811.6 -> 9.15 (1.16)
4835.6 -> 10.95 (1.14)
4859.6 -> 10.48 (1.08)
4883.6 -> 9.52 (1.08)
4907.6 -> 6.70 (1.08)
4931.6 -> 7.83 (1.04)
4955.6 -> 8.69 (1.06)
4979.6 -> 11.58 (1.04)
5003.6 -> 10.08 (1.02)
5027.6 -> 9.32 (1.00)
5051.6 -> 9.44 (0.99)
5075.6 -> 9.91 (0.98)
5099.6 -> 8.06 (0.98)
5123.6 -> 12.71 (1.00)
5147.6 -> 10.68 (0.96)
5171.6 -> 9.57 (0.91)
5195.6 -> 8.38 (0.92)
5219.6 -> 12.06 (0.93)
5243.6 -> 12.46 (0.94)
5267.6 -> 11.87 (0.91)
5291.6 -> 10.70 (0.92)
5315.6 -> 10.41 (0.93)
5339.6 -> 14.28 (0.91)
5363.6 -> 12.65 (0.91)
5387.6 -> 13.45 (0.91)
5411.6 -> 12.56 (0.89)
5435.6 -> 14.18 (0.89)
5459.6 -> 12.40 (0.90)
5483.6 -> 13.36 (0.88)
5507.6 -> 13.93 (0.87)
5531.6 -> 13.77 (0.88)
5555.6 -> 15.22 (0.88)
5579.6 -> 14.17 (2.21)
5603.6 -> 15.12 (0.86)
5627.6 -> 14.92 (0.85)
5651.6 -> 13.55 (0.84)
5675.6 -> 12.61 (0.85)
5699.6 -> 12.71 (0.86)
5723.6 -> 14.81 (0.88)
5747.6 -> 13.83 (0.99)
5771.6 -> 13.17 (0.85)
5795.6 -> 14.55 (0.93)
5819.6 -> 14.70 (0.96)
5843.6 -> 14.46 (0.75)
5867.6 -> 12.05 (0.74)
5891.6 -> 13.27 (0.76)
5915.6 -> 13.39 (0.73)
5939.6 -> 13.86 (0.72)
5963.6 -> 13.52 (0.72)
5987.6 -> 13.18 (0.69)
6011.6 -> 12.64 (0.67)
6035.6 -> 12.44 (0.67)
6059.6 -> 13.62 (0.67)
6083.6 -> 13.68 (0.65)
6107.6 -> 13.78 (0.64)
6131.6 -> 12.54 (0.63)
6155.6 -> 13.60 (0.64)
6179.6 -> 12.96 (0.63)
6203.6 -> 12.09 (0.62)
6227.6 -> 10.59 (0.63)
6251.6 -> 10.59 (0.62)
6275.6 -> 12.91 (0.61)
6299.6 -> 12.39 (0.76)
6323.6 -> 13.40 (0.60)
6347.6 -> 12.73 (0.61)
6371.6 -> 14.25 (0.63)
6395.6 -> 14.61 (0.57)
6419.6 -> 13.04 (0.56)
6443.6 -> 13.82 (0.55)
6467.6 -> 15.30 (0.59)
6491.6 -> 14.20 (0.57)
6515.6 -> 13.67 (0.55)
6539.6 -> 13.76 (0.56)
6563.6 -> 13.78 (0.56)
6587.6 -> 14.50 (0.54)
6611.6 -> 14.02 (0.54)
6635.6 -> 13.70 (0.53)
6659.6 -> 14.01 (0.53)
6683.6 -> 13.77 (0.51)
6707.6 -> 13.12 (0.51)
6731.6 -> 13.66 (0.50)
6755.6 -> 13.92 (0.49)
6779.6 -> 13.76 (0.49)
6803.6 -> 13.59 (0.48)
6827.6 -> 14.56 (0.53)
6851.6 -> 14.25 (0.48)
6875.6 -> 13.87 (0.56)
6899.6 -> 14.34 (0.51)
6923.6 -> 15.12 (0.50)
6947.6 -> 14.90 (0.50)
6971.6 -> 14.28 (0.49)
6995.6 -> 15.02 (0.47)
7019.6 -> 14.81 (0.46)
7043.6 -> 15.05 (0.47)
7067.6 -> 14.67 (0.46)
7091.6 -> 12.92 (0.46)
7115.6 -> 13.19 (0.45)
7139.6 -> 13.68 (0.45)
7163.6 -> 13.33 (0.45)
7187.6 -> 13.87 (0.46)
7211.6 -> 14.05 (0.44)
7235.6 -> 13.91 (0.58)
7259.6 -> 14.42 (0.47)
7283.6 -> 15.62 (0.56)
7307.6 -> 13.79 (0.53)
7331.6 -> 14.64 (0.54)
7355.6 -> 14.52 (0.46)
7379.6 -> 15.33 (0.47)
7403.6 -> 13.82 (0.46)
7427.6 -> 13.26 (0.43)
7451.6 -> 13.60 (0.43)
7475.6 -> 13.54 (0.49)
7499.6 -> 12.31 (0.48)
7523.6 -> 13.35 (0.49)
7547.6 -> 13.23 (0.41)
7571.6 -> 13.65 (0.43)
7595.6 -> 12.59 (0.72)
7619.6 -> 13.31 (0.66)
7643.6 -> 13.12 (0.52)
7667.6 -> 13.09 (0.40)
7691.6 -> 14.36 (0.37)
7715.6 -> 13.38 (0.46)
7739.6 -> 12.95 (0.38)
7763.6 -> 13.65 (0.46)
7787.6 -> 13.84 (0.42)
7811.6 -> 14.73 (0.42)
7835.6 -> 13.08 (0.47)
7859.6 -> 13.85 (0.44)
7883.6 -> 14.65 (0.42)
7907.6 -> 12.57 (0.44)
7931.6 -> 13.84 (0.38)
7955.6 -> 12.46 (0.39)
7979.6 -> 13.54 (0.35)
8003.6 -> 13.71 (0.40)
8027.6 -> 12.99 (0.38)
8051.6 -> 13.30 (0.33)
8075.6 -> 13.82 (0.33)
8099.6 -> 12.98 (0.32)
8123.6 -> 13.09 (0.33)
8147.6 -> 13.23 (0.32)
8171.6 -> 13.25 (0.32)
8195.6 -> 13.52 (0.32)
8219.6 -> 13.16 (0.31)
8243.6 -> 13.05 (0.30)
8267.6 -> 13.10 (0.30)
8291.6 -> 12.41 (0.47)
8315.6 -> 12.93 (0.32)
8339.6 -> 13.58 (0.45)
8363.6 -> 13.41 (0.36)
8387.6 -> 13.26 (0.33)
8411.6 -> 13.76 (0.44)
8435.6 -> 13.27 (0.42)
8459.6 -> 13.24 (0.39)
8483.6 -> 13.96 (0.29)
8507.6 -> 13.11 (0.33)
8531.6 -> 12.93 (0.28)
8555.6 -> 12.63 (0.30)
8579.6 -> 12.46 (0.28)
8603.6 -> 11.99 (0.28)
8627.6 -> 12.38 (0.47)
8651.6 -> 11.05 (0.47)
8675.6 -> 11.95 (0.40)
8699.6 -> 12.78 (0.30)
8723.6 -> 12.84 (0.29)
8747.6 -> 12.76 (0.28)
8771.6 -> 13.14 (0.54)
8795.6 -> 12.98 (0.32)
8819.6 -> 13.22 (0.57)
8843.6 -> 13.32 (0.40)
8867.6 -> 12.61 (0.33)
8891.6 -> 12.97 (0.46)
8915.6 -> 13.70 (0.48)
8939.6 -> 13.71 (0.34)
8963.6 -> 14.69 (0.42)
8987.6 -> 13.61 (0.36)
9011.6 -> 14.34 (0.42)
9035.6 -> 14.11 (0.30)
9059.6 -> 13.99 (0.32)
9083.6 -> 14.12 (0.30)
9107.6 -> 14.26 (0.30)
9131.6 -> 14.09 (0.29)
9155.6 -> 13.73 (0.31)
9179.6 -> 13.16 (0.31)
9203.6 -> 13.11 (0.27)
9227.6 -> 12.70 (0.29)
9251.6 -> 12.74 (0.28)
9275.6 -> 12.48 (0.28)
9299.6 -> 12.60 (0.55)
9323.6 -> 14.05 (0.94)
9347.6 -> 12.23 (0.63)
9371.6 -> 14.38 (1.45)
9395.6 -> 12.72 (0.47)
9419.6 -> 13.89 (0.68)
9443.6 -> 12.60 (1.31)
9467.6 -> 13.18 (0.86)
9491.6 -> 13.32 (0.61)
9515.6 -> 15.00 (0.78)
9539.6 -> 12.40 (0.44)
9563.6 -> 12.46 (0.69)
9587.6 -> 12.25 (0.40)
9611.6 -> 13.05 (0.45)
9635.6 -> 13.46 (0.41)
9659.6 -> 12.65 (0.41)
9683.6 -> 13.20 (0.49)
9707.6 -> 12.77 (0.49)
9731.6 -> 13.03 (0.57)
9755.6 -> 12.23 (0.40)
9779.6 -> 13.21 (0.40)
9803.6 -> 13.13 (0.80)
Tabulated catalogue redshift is 0.205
